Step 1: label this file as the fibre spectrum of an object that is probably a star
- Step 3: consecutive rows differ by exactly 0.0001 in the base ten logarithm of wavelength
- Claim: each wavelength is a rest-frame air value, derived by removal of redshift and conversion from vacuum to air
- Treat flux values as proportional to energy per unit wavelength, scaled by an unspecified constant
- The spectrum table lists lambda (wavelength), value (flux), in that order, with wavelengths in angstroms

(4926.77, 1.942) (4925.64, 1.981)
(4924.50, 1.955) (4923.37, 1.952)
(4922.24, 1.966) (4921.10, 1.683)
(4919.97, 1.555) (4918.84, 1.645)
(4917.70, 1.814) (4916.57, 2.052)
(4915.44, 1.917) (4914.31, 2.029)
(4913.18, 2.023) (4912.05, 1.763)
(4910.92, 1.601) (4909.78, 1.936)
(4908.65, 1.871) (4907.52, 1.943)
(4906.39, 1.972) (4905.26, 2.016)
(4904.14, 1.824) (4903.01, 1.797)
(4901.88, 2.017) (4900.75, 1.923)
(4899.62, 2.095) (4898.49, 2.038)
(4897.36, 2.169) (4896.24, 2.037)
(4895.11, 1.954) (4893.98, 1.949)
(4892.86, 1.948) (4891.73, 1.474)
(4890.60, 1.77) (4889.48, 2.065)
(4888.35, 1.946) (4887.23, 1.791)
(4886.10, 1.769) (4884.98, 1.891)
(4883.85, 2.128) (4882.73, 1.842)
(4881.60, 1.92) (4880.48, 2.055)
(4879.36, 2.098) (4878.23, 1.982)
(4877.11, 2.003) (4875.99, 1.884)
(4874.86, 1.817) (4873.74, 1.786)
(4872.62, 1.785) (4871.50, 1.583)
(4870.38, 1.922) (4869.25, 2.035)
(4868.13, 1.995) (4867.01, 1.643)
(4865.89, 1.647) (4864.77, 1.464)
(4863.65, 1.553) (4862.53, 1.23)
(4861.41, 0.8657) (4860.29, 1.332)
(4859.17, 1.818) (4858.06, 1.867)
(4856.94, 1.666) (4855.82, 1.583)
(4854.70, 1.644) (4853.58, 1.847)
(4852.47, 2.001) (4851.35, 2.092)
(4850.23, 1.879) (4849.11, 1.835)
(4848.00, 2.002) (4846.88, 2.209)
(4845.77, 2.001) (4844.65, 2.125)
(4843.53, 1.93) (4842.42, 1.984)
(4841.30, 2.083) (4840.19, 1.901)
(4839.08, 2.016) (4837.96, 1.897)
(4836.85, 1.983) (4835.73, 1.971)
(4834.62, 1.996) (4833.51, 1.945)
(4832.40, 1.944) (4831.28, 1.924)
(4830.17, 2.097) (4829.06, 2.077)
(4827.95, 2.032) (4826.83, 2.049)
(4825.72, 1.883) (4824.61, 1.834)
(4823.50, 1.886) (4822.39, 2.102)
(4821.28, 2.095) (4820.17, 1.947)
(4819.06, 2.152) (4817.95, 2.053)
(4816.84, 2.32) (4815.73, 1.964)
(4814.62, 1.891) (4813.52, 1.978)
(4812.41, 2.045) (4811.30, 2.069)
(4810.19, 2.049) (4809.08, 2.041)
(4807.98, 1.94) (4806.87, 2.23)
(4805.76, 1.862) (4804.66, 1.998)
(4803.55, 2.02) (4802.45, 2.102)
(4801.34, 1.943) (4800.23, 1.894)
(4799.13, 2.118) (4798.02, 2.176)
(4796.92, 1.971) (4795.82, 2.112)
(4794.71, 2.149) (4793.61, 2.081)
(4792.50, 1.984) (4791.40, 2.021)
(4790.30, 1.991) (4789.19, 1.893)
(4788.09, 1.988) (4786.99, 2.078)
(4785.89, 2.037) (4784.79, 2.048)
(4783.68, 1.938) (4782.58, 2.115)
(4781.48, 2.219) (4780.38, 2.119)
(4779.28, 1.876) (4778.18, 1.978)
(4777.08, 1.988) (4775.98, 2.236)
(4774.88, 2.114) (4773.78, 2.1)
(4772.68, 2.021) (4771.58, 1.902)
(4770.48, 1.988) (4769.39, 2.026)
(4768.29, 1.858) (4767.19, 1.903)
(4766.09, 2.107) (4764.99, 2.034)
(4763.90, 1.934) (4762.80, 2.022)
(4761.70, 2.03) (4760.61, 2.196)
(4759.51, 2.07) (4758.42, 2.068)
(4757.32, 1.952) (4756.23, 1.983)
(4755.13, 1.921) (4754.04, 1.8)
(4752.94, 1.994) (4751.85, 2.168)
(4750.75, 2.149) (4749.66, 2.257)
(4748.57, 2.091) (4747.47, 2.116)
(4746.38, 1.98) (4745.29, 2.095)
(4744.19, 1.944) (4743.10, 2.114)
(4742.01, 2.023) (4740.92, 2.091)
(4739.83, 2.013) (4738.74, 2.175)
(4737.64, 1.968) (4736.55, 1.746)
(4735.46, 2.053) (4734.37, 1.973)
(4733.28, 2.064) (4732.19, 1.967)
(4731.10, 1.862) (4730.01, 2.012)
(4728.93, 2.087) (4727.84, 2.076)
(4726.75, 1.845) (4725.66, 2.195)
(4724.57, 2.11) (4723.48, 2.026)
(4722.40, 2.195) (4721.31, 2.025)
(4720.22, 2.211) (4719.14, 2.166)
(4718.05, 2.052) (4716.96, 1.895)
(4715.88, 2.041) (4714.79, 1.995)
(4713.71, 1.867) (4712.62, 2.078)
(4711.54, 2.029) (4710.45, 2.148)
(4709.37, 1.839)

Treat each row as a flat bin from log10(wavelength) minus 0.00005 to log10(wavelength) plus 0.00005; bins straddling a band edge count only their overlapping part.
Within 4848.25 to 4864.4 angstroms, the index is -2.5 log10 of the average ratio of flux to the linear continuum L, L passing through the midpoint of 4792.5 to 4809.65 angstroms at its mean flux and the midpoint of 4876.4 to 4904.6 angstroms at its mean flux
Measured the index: 0.19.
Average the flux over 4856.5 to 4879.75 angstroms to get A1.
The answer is 1.71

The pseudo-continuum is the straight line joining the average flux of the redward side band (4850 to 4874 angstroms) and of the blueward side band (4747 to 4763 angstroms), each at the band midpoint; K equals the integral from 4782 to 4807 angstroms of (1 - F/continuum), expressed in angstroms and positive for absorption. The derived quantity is -1.4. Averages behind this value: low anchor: 2.05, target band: 2.03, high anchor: 1.69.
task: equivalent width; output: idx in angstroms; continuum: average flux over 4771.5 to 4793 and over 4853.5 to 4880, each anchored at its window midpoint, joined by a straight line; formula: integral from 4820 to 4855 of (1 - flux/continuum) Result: -3.0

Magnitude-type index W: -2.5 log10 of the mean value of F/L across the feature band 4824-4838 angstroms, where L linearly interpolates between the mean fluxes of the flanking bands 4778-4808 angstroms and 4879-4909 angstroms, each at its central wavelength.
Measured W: 0.01 mag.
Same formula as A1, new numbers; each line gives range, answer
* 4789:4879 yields 1.92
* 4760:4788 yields 2.03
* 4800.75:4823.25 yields 2.04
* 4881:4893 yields 1.86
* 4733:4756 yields 2.03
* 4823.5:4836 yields 1.97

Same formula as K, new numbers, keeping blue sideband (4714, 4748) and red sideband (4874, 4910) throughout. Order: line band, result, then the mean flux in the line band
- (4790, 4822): -0.87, 2.04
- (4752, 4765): 0.09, 2.01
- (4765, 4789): -0.27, 2.03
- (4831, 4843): 0.00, 1.97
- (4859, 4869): 2.26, 1.51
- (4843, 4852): -0.22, 2.01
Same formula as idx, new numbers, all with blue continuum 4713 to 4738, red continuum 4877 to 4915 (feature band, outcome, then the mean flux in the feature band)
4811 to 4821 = -0.38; 2.05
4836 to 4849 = -0.31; 2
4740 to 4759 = -0.34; 2.04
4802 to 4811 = -0.24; 2.03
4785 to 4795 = -0.18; 2.02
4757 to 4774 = -0.12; 2.01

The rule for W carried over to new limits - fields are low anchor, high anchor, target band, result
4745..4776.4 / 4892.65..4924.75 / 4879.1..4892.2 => 0.02 mag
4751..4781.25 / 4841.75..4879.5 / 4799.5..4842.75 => -0.07 mag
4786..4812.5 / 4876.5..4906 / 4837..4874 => 0.10 mag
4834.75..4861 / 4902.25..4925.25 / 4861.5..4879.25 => 0.09 mag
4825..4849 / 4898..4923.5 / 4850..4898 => 0.08 mag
